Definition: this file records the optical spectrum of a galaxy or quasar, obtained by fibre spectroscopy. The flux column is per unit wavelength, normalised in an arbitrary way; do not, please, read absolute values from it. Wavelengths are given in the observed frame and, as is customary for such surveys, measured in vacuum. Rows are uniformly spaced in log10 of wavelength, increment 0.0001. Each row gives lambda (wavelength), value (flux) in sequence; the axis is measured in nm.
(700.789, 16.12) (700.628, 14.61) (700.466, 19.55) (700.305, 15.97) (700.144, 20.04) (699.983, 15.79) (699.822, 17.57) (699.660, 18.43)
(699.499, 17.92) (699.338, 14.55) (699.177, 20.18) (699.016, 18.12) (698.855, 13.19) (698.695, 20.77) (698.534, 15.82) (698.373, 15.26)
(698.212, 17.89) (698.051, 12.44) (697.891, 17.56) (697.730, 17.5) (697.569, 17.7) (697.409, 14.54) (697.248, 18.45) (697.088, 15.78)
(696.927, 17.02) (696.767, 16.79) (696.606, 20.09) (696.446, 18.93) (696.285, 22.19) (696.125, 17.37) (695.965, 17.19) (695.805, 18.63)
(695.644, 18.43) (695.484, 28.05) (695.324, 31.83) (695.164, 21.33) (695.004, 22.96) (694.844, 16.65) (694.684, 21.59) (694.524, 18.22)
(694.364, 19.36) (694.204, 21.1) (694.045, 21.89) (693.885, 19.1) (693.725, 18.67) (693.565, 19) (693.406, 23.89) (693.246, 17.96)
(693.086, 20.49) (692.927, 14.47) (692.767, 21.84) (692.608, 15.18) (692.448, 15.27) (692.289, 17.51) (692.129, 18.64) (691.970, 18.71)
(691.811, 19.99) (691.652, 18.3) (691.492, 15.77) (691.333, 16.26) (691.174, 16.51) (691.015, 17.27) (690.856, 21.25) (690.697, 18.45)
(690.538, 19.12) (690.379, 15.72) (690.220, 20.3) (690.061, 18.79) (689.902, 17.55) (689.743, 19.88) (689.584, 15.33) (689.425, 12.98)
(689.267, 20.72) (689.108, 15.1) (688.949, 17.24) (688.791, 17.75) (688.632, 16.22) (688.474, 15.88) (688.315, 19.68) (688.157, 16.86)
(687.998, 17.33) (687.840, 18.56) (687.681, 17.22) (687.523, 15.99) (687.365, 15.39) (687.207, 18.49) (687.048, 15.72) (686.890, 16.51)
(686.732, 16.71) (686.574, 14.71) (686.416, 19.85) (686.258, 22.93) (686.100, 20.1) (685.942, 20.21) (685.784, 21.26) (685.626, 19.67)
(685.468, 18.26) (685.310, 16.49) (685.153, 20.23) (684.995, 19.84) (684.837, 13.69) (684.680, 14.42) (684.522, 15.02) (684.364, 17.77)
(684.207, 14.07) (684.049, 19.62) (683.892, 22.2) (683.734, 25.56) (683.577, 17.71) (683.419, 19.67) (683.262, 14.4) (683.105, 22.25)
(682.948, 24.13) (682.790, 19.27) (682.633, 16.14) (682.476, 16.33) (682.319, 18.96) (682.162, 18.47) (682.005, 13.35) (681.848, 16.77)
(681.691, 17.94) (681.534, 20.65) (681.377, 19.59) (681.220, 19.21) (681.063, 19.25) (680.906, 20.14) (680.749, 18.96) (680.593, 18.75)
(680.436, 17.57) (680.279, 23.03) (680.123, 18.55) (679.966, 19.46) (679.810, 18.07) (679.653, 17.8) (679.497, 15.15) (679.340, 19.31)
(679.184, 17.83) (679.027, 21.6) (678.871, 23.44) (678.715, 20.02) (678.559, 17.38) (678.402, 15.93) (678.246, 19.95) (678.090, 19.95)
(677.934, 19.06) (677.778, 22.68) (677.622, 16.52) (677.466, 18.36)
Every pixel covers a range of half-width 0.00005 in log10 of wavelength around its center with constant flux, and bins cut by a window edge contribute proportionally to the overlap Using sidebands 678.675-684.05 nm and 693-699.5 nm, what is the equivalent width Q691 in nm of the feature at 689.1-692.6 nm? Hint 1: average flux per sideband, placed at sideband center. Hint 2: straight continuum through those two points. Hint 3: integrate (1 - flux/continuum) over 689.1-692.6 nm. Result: 0.24 nm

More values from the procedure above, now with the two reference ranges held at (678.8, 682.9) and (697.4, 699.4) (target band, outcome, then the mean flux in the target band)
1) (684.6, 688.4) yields 0.03 nm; 17.9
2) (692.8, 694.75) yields -0.28 nm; 19.7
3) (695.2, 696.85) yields -0.39 nm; 21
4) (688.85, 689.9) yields 0.05 nm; 16.9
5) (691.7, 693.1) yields -0.04 nm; 17.9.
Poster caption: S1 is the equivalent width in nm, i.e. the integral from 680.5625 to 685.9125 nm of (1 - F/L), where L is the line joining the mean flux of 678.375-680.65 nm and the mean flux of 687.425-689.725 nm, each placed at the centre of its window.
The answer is -0.11 nm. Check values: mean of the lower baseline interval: 19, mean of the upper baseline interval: 17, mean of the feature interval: 18.5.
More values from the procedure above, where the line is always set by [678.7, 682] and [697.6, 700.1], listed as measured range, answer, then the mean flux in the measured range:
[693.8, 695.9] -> -0.49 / 21.4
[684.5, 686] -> 0.04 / 18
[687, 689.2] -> 0.14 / 17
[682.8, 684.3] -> -0.10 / 19.9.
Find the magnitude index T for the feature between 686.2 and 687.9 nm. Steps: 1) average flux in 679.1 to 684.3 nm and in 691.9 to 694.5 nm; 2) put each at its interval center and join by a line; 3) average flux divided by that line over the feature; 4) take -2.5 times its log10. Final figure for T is 0.09 mag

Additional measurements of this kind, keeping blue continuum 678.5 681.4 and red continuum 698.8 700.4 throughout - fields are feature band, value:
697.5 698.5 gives 0.07 mag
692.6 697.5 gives -0.12 mag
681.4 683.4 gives 0.04 mag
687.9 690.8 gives 0.05 mag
